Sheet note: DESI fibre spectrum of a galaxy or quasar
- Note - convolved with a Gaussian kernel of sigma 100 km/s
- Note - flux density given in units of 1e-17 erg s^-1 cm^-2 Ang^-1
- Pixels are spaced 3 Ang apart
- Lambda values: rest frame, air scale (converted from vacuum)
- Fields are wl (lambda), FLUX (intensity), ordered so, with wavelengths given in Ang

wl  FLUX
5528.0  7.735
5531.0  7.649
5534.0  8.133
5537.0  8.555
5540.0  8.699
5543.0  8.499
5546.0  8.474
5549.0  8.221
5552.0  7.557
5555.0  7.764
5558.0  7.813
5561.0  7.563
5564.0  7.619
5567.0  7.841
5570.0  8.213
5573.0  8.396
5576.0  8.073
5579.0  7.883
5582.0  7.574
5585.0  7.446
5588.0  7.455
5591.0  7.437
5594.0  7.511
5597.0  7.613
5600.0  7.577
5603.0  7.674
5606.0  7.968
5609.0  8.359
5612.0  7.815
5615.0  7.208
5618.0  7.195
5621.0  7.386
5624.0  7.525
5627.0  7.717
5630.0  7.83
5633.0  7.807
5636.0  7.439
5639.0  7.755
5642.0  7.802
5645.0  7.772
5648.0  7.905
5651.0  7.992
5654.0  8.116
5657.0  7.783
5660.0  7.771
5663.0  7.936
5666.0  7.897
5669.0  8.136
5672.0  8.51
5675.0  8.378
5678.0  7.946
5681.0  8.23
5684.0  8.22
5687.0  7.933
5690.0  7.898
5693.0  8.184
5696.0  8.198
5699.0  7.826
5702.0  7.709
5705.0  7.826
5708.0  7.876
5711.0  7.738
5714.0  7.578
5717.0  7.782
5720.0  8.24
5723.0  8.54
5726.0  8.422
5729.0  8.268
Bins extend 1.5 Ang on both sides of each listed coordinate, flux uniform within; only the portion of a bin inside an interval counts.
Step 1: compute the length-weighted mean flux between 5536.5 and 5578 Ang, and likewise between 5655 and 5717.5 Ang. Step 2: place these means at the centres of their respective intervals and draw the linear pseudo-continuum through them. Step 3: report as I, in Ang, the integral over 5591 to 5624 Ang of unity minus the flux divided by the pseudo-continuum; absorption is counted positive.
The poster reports 1.7 Ang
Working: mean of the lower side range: 8.08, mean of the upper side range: 7.97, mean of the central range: 7.62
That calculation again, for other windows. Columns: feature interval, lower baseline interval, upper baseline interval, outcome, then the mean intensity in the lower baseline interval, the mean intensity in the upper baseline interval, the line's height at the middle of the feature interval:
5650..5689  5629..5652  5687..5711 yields -1.06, 7.78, 7.92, 7.85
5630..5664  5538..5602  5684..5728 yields 0.50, 7.87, 7.99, 7.94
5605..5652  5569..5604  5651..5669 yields 0.79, 7.73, 7.93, 7.84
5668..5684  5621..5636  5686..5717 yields -0.91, 7.66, 7.87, 7.8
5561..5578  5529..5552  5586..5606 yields -0.18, 8.26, 7.57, 7.9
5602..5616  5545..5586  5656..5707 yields 0.19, 7.89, 8.02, 7.94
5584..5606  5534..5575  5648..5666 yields 1.27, 8.09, 7.92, 8.02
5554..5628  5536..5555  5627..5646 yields 2.80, 8.28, 7.73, 8.01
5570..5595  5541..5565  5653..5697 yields 0.73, 7.96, 8.07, 7.99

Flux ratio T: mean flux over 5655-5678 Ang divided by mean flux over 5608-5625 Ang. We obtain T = 1.07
